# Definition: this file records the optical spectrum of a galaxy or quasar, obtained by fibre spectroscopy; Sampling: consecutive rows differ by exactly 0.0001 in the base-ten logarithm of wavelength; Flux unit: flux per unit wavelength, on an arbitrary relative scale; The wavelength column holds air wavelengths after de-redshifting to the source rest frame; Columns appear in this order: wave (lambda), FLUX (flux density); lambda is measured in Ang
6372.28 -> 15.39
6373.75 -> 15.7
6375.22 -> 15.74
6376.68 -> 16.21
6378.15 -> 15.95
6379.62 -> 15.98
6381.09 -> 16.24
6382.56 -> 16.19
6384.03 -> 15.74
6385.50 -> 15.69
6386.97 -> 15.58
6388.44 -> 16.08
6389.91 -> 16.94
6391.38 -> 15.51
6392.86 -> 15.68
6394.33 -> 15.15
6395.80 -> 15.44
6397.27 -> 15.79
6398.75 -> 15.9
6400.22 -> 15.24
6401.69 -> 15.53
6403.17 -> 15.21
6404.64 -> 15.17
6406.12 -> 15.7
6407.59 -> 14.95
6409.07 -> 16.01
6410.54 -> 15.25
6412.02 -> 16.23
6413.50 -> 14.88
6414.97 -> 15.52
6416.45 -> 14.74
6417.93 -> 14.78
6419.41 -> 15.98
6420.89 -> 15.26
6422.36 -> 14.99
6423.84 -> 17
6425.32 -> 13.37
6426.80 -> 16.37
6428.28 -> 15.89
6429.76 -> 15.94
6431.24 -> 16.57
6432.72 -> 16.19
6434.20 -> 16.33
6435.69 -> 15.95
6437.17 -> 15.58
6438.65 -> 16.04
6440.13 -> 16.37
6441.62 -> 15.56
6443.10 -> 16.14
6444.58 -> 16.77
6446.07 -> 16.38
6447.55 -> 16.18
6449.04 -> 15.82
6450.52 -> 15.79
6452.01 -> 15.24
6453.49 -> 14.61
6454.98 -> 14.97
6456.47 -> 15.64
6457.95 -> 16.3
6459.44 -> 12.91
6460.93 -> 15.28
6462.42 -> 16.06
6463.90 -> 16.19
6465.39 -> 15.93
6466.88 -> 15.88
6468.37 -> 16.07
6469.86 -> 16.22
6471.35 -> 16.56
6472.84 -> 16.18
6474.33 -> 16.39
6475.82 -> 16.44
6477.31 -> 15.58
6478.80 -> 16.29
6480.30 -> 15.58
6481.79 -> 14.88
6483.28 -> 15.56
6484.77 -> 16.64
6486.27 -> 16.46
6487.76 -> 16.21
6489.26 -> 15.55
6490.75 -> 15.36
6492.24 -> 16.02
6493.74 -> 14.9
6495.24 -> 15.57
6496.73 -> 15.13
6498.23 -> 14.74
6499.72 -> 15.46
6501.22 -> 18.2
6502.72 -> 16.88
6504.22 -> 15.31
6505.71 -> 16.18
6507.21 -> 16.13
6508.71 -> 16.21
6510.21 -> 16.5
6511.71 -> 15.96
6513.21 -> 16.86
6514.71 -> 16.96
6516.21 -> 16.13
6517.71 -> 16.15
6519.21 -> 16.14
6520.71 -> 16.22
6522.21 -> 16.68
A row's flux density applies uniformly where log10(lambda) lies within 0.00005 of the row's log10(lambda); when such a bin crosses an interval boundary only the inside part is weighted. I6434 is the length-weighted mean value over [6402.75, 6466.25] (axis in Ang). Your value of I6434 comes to 15.6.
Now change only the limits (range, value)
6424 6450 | 16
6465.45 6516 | 16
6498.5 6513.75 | 16.3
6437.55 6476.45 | 15.8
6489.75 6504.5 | 15.8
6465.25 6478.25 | 16.2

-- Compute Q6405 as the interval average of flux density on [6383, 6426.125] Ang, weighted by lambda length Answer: 15.5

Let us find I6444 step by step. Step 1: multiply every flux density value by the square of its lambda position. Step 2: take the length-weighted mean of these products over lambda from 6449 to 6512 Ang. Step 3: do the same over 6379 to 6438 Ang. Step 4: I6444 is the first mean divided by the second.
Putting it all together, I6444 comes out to 1.03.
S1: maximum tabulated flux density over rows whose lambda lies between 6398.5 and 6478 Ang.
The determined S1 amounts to 17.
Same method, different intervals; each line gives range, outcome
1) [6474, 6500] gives 16.64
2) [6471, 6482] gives 16.56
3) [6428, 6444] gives 16.57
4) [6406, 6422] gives 16.23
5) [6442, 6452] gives 16.77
